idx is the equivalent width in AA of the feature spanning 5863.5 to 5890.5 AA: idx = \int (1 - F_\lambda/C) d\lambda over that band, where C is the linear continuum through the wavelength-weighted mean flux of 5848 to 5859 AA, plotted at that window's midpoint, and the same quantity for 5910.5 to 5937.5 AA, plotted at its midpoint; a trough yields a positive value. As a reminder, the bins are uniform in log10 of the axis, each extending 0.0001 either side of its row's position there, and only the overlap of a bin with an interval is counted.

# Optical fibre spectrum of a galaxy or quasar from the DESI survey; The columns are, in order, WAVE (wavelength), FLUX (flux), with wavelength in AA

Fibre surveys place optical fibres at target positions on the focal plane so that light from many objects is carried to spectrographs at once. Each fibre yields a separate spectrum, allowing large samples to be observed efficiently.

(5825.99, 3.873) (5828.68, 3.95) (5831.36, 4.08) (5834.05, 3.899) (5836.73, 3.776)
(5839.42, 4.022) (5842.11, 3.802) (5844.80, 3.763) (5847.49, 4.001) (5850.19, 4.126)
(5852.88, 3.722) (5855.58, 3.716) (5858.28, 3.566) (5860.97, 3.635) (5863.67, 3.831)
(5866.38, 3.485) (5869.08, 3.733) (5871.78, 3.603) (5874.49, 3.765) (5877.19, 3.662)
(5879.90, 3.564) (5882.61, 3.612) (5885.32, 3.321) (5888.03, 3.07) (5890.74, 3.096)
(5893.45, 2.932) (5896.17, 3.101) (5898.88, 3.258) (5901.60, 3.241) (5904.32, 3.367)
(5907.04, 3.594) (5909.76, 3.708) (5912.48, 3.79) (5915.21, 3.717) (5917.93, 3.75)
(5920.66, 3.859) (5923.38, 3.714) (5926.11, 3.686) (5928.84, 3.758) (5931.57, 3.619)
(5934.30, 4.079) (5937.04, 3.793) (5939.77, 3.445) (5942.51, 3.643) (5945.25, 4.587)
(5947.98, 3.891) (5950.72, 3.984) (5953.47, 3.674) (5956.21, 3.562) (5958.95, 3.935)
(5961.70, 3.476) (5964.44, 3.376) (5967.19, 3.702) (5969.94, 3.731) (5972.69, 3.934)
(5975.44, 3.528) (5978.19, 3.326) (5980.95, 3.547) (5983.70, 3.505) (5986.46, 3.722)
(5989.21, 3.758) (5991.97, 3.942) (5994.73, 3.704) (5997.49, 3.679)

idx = 1.9 AA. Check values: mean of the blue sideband 3.81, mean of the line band 3.53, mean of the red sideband 3.77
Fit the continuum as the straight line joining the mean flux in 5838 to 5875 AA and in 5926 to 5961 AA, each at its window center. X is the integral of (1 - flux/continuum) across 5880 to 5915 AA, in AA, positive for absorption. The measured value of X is 4.0 AA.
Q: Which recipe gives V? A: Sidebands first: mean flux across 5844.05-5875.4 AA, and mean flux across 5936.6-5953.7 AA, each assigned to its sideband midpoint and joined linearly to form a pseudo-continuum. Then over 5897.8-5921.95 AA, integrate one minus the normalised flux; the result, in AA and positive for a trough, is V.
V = 1.5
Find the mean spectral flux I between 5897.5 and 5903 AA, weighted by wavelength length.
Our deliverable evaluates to 3.25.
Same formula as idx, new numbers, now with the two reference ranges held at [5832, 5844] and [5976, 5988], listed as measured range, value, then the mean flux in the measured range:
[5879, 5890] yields 1.17 AA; 3.37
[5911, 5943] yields -0.66 AA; 3.74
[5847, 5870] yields 0.51 AA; 3.75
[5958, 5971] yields -0.22 AA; 3.63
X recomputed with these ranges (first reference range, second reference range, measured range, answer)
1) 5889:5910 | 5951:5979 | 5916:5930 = -1.5 AA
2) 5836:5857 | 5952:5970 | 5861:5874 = 0.5 AA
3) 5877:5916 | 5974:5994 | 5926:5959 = -2.9 AA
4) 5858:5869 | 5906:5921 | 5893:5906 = 1.8 AA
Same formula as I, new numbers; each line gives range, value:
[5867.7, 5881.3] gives 3.67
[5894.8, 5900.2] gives 3.18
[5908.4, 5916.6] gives 3.74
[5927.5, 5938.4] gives 3.81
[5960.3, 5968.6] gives 3.52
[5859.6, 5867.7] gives 3.65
